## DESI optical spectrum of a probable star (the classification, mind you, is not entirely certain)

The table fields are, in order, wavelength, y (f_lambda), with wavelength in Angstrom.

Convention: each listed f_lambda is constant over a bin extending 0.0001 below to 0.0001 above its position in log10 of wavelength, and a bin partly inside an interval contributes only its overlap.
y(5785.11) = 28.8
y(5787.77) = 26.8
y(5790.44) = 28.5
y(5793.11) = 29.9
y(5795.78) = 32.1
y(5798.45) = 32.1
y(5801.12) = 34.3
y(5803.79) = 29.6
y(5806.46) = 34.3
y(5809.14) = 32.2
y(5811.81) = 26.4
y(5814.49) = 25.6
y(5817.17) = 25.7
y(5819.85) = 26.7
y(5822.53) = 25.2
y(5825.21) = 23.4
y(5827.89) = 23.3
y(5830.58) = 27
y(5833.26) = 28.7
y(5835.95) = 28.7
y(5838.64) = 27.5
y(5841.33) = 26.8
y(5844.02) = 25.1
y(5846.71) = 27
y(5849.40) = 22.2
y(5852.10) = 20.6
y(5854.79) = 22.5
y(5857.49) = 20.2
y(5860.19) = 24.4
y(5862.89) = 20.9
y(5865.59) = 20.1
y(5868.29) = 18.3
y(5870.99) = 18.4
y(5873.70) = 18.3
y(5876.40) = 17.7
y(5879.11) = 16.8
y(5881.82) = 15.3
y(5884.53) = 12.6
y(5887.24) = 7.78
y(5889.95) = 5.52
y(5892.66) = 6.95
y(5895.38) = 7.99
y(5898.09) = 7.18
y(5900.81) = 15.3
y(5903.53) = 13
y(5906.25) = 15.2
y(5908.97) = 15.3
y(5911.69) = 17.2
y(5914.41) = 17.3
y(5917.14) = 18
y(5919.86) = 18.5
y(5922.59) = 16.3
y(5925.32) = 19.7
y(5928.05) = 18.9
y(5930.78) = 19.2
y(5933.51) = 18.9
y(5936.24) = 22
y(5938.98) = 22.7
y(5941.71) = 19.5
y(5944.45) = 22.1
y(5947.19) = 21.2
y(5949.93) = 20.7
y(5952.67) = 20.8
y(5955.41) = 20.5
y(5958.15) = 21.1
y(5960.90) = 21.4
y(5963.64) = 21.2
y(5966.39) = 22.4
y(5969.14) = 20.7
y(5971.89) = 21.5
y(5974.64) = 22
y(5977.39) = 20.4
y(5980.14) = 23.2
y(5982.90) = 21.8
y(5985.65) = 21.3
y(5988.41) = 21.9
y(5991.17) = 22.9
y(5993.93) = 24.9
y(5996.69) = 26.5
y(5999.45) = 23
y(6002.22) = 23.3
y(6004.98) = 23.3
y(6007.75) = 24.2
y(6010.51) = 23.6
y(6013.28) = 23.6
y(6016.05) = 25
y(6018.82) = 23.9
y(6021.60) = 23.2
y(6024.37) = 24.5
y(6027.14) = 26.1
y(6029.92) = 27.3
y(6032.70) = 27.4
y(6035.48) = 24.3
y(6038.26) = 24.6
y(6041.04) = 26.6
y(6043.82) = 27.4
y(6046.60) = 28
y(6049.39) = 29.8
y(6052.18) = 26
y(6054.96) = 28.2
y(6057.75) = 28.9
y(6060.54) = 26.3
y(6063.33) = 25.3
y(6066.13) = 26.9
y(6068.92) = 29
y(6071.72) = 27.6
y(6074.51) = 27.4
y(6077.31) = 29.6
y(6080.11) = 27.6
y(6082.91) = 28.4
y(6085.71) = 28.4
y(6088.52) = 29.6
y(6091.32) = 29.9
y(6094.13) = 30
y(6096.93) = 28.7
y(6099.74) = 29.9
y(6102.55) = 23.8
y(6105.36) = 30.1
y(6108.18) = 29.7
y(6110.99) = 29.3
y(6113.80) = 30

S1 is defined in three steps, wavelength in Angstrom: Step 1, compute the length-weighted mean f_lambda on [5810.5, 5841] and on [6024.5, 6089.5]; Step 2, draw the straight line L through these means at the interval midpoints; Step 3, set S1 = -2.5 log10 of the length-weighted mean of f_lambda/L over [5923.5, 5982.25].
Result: 0.27 mag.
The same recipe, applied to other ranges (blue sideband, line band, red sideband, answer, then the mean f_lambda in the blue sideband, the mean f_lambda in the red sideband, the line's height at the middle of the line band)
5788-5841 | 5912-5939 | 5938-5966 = 0.19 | 28.4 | 21.1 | 22.5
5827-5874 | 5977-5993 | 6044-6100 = 0.19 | 23.4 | 28.2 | 26.3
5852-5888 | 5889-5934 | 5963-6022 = 0.33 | 18.2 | 22.9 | 19.8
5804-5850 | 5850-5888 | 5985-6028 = 0.39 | 27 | 23.8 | 26.2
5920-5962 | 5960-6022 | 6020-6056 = 0.03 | 20.3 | 26.4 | 23.4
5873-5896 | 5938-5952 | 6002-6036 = -0.19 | 12.1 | 24.6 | 17.7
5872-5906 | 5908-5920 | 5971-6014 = -0.16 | 12.2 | 23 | 14.8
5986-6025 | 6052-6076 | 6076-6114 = -0.01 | 23.8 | 28.9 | 27.1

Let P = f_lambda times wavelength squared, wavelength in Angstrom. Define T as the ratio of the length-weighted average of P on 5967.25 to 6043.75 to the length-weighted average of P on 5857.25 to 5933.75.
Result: 1.56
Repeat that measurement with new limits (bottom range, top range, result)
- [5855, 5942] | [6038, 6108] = 1.80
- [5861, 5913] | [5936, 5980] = 1.53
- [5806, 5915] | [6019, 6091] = 1.44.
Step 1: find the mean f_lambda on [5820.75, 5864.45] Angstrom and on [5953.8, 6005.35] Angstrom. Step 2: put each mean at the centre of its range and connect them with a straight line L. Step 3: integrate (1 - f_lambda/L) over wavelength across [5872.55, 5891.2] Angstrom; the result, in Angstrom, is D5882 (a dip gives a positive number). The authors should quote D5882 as 8.20 Angstrom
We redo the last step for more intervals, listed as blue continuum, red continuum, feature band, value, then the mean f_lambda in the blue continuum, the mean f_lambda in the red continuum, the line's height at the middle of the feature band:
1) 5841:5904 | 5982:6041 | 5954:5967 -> 0.2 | 17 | 24.2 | 21.6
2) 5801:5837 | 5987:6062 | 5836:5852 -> 1.1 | 27.7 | 25.4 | 27.4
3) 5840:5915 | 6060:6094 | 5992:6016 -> 0.0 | 17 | 28.1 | 24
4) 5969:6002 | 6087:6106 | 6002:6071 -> -1.3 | 22.6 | 28.8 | 25.5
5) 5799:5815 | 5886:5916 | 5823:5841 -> -0.6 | 30.7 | 11.8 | 25.7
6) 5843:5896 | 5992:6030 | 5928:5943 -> 0.3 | 17.5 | 24.3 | 20.7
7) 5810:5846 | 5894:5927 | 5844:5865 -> 0.1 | 26.3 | 15.1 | 22.7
